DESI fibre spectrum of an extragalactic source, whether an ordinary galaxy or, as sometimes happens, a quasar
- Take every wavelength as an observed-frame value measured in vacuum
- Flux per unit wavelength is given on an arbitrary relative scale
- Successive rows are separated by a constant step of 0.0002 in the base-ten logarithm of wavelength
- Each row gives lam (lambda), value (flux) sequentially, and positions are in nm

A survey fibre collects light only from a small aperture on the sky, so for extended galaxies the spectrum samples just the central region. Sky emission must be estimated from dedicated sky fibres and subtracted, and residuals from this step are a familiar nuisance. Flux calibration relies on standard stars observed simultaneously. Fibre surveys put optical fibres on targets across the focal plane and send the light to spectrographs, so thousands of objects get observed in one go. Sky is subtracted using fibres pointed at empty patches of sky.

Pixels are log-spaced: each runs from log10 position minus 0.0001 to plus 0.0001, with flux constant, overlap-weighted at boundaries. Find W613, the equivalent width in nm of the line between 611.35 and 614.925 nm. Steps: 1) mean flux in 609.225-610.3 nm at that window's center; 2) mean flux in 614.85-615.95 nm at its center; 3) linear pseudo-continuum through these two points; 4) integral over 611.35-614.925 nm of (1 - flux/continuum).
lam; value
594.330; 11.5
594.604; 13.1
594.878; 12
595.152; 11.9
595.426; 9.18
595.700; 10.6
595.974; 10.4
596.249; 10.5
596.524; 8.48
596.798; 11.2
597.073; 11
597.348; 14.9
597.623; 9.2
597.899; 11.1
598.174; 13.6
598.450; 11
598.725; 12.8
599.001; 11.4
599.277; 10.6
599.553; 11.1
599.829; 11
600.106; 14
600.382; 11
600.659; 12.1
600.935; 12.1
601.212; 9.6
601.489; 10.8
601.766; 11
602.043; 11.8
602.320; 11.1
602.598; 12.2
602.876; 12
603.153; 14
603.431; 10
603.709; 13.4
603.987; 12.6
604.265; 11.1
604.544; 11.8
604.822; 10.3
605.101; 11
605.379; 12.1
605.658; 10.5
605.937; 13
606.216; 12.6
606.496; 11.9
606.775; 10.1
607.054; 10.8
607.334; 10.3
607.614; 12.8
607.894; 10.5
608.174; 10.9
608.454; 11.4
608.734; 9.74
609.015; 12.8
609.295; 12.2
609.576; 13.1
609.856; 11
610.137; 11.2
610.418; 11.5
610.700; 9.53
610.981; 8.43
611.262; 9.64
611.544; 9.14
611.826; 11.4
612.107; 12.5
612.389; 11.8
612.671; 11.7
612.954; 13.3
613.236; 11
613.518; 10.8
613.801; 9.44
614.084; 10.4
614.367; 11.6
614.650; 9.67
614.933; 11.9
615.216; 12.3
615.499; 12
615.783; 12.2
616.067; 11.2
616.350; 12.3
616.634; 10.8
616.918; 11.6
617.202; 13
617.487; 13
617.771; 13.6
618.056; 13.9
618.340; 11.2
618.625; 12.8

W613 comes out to 0.274 nm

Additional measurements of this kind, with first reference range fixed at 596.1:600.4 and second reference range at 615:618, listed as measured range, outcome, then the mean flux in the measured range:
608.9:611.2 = 0.16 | 11.2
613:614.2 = 0.15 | 10.6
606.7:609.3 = 0.16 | 11.1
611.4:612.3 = 0.07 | 11.1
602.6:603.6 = -0.04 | 12.1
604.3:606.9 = 0.06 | 11.5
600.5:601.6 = 0.04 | 11.2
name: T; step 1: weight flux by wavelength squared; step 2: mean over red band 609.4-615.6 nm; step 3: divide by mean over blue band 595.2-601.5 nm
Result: 1.0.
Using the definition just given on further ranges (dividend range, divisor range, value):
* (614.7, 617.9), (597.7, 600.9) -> 1.09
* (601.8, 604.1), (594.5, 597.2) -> 1.14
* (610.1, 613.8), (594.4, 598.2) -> 1.02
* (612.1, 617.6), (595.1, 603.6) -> 1.08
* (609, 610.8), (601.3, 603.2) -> 1.02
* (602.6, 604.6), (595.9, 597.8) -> 1.15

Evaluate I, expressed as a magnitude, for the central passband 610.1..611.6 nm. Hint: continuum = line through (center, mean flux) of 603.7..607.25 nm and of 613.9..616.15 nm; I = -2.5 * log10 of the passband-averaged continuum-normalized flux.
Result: 0.16 mag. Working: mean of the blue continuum 11.5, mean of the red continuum 11.4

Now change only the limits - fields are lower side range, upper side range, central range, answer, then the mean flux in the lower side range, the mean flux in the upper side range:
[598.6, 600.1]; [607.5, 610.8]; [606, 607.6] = 0.01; 11.6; 11.4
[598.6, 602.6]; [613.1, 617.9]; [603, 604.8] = -0.05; 11.5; 11.6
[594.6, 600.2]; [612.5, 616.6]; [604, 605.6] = 0.00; 11.3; 11.4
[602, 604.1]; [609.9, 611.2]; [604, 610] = -0.03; 12.1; 10.2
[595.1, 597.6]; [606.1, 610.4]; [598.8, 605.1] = -0.05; 10.8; 11.4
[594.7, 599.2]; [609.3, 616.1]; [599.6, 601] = -0.07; 11.2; 11.1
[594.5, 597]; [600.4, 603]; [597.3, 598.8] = -0.08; 10.8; 11.4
